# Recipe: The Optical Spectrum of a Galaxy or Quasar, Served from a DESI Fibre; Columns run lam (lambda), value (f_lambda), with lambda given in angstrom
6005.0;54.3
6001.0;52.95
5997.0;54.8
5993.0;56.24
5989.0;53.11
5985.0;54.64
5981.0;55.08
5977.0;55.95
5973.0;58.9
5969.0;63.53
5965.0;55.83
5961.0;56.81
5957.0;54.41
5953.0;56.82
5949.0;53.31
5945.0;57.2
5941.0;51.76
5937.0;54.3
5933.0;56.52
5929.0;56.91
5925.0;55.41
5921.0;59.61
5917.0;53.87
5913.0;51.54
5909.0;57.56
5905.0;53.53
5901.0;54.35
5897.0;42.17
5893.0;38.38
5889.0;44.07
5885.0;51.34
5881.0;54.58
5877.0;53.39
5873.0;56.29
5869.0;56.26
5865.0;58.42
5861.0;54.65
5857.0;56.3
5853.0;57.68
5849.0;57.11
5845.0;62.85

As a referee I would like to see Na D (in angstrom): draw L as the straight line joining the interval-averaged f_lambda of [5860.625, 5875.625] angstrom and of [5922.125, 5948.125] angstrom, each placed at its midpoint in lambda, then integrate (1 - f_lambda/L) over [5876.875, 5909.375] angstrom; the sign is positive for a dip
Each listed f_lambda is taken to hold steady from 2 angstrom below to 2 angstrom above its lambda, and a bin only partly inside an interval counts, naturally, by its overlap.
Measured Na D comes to 3.9 angstrom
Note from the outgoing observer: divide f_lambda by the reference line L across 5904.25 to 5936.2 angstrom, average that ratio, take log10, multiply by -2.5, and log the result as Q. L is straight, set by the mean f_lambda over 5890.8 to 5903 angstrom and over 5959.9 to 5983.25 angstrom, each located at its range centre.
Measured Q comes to -0.14 mag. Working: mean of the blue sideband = 45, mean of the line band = 55.7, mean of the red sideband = 57.7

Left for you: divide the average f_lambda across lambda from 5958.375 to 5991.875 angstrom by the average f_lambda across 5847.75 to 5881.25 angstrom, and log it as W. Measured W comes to 1.0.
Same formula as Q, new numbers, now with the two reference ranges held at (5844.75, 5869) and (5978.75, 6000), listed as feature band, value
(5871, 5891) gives 0.099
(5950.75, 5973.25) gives -0.045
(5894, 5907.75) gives 0.141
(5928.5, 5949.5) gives 0.014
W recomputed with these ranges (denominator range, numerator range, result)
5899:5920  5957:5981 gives 1.06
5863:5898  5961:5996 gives 1.11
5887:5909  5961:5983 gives 1.22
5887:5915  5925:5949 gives 1.13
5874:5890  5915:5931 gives 1.09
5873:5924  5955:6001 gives 1.09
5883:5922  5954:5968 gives 1.12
